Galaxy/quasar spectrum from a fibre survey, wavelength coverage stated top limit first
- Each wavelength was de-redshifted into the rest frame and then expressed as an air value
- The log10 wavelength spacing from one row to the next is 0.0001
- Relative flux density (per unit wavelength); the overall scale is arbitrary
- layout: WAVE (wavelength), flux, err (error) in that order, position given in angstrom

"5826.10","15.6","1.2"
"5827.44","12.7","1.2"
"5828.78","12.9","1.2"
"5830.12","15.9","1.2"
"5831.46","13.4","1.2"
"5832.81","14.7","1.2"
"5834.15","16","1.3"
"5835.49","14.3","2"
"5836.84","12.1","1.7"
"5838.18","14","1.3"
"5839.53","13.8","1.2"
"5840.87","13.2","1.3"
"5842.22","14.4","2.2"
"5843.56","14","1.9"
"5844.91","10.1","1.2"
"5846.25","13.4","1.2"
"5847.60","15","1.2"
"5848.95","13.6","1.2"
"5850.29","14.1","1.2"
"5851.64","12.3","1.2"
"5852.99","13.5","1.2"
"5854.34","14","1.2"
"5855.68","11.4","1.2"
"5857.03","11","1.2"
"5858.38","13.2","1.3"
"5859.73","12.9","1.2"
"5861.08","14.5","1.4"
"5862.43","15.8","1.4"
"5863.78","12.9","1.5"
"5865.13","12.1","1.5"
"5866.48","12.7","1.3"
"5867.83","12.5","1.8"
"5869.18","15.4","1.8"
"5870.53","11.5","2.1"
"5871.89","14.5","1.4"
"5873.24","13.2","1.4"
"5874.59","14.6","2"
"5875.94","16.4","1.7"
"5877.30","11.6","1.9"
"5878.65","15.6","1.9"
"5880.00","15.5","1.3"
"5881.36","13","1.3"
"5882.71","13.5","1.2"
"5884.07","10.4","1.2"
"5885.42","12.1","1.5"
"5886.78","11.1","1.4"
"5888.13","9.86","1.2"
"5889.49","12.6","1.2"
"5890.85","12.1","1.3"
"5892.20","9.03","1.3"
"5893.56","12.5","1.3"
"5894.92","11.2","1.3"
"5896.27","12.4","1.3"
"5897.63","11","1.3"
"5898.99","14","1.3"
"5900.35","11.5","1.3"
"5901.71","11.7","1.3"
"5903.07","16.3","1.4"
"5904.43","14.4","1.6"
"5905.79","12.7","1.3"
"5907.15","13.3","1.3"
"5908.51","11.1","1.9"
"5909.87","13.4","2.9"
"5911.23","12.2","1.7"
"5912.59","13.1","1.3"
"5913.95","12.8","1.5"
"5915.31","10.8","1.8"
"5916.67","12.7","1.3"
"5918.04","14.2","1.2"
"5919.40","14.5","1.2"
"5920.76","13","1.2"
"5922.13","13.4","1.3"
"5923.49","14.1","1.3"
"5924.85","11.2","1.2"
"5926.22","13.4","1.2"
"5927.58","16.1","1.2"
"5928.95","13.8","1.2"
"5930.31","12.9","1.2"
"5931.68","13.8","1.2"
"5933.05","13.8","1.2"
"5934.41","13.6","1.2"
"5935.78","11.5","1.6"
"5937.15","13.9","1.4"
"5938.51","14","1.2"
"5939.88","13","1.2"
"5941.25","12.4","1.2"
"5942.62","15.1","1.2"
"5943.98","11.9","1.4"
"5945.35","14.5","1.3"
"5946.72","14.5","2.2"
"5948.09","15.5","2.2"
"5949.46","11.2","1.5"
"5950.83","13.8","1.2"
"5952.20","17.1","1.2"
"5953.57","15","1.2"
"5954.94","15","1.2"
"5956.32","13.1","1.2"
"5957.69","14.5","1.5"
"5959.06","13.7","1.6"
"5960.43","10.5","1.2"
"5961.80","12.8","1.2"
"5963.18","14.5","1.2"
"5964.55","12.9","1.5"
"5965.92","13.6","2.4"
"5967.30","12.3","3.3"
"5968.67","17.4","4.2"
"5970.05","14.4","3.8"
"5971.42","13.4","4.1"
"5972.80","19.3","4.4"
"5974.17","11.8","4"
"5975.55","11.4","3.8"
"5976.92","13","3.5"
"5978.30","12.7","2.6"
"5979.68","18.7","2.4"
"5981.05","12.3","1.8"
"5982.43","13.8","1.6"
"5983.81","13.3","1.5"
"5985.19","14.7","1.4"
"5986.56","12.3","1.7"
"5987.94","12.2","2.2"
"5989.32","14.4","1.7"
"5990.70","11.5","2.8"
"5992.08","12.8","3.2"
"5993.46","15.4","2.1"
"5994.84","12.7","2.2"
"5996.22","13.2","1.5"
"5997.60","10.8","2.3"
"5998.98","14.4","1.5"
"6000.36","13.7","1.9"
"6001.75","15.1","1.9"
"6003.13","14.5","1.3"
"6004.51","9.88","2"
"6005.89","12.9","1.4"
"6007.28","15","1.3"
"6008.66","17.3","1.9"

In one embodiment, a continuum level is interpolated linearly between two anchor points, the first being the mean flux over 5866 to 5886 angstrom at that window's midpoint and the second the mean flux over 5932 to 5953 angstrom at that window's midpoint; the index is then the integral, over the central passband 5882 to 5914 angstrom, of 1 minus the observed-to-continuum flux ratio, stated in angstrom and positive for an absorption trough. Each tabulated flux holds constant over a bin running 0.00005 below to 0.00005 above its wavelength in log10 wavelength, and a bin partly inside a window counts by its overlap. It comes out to 3.1 angstrom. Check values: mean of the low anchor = 13.5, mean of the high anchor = 13.7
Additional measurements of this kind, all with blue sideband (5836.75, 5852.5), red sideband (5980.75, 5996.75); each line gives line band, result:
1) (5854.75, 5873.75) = 0.3 angstrom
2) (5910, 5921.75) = 0.3 angstrom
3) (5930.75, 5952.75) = -0.7 angstrom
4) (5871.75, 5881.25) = -0.7 angstrom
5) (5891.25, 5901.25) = 1.2 angstrom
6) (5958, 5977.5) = -0.6 angstrom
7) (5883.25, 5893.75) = 1.7 angstrom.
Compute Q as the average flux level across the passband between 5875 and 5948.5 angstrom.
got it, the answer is 13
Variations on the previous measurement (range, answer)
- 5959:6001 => 13.5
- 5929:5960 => 13.8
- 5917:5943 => 13.5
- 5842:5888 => 13.2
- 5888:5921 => 12.5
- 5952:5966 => 13.8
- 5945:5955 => 14.6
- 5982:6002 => 13.3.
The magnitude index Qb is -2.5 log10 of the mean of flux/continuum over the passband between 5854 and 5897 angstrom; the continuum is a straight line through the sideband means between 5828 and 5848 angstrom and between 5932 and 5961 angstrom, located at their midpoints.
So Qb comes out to 0.08 mag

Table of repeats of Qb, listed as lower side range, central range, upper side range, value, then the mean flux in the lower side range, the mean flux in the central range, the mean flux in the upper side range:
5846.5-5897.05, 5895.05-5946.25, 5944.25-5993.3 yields 0.02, 13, 13.2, 13.8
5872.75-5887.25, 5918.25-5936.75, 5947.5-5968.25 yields 0.01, 13.4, 13.5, 13.7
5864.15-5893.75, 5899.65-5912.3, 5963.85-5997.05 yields 0.01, 12.8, 13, 13.7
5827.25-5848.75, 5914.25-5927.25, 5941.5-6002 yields 0.05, 13.8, 13.1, 13.8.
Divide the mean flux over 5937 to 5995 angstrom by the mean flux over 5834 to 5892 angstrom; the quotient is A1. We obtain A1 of 1.0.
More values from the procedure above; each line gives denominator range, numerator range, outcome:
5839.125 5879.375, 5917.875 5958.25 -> 1.03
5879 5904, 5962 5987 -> 1.14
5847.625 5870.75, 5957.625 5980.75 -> 1.05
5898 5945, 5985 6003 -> 1.01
